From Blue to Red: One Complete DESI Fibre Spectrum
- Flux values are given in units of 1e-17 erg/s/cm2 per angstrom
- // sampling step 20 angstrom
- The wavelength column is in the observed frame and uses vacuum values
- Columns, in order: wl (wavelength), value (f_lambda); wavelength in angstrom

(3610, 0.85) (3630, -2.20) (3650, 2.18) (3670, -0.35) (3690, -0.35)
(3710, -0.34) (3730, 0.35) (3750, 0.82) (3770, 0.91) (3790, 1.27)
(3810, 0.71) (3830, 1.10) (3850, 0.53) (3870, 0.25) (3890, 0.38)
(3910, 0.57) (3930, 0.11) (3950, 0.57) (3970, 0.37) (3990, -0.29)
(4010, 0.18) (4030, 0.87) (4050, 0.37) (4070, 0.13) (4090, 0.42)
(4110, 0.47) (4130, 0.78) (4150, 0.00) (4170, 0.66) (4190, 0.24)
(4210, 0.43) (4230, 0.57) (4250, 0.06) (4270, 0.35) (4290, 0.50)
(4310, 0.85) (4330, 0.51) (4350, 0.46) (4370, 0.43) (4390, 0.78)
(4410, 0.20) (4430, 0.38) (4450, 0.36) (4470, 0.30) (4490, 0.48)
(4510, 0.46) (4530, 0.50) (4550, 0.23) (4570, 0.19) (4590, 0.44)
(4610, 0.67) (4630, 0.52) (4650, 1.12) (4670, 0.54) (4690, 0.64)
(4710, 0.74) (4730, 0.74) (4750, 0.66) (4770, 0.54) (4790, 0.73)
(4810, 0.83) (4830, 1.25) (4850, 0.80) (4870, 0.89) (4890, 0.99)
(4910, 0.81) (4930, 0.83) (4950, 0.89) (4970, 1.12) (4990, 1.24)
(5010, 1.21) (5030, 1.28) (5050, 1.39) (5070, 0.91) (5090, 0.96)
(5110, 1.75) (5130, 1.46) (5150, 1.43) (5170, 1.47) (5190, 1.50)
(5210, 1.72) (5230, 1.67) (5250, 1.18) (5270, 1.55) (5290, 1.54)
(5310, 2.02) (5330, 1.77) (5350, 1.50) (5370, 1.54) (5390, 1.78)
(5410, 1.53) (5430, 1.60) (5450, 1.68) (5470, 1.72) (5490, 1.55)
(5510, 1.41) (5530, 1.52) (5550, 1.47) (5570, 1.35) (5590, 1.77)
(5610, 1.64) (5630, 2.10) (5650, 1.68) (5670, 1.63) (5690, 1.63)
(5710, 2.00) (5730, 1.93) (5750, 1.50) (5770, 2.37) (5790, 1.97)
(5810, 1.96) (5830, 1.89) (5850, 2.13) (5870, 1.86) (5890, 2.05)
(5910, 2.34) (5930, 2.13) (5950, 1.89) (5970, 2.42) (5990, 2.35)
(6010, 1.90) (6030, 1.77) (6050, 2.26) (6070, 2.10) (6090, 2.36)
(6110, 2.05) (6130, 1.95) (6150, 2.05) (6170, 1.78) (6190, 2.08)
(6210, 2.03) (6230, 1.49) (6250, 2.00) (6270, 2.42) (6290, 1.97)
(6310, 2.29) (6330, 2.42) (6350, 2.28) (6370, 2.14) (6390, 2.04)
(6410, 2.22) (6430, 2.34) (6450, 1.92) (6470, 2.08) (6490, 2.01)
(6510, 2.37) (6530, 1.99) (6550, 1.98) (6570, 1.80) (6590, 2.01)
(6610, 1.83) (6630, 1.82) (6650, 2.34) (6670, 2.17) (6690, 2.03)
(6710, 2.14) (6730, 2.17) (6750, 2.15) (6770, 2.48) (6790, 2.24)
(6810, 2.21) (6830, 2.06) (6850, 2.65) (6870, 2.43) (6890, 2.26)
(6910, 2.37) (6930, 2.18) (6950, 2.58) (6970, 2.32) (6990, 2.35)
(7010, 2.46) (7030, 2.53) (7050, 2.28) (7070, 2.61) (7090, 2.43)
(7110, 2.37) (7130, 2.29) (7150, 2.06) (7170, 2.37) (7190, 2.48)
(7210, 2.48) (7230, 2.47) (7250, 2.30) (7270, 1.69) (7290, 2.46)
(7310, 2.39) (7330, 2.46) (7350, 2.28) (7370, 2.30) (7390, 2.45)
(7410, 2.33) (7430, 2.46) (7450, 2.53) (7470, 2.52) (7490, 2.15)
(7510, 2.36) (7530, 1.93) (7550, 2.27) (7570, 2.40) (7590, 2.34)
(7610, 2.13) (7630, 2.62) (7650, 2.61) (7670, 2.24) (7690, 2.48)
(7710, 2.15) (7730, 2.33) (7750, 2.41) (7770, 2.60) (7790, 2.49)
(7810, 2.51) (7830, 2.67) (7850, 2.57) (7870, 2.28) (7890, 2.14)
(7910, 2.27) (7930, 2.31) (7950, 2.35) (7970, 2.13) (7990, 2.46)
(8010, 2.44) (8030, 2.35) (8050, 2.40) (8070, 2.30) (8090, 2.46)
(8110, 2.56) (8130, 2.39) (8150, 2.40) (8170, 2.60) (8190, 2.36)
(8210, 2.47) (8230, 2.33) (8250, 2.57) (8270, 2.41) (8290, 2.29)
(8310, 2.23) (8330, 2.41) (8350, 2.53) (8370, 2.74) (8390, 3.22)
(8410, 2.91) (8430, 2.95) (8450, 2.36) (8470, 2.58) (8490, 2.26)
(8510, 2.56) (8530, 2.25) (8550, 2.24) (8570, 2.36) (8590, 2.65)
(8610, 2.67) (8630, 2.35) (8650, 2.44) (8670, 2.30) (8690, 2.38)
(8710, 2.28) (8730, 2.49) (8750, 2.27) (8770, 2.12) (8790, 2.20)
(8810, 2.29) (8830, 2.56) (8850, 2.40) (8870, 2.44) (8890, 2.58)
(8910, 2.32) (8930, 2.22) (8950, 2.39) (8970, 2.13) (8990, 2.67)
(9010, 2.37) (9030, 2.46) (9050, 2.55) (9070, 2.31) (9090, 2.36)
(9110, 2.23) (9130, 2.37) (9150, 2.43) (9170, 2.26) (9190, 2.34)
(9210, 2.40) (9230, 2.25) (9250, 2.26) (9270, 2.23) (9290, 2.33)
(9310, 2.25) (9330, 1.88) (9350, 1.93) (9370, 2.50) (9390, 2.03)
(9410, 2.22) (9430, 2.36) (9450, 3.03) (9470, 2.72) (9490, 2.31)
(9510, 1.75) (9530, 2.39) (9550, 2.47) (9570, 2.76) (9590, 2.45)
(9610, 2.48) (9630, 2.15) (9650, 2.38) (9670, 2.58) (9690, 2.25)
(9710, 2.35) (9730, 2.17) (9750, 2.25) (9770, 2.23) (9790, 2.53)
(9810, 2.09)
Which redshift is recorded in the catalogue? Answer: 0.28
